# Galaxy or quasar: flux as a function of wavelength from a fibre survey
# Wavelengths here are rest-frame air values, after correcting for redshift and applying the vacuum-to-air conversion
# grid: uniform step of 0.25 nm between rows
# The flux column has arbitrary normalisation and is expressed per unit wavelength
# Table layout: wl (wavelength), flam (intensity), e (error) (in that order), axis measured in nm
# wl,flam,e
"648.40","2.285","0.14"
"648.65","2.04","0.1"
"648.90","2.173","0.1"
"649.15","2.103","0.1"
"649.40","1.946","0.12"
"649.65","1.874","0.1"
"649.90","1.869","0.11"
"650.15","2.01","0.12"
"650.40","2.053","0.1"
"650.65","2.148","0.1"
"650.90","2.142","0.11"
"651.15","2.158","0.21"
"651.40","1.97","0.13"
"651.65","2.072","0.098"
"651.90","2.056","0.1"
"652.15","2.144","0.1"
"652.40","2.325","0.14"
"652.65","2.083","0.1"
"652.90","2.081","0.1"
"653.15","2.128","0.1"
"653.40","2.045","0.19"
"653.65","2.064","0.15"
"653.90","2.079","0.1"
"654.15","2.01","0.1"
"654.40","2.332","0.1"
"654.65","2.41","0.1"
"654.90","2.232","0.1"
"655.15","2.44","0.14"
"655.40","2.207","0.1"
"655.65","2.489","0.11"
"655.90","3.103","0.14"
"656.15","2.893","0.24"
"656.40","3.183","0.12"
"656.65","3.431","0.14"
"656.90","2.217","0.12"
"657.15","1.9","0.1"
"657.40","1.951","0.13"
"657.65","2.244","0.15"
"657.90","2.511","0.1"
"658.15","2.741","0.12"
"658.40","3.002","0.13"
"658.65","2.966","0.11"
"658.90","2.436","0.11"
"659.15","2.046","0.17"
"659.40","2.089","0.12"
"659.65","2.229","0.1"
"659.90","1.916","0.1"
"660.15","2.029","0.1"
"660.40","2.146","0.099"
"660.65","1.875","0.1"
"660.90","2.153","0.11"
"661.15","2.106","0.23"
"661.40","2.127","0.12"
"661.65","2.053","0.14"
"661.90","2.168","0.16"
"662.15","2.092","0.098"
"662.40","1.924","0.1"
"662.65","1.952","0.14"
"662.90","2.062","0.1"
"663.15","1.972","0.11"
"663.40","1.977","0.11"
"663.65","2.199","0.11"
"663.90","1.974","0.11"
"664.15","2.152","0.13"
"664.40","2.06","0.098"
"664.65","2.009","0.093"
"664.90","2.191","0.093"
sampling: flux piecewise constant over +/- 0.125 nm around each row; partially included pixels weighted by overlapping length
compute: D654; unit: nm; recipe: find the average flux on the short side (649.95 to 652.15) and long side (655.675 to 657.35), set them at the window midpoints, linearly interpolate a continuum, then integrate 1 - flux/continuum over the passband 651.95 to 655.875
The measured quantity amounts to 0.31 nm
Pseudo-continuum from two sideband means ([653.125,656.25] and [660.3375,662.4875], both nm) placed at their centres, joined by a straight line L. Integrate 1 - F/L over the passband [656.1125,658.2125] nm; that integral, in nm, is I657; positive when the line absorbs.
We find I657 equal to -0.28 nm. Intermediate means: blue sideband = 2.34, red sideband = 2.07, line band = 2.54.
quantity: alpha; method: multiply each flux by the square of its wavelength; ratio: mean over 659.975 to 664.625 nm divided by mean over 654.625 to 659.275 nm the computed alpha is 0.8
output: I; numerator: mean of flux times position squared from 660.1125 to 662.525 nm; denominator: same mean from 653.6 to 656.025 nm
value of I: 0.90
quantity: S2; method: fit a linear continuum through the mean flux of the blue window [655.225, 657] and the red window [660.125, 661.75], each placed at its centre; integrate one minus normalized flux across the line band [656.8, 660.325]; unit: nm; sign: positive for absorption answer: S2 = 0.17 nm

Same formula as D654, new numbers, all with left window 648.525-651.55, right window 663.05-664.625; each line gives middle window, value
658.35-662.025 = -0.28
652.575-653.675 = -0.02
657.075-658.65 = -0.31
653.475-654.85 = -0.09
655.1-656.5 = -0.46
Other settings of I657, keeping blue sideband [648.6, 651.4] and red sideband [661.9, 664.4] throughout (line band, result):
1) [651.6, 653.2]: -0.07 nm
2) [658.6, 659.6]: -0.14 nm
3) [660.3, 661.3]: -0.01 nm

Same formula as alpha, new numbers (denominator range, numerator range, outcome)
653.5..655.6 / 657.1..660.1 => 1.06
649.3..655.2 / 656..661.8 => 1.14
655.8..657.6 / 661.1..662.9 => 0.79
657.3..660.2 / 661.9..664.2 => 0.88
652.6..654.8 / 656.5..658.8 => 1.21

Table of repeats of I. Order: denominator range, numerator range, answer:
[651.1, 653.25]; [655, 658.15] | 1.23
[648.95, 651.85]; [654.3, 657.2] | 1.29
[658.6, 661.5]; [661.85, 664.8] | 0.96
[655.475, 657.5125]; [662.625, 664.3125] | 0.79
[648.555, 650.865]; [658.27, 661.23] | 1.14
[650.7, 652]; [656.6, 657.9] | 1.12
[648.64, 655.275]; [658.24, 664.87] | 1.05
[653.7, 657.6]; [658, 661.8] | 0.94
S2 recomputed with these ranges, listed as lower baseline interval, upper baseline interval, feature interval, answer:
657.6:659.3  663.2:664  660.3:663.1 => 0.226 nm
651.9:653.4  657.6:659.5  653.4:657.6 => -0.173 nm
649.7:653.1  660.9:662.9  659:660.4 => -0.004 nm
